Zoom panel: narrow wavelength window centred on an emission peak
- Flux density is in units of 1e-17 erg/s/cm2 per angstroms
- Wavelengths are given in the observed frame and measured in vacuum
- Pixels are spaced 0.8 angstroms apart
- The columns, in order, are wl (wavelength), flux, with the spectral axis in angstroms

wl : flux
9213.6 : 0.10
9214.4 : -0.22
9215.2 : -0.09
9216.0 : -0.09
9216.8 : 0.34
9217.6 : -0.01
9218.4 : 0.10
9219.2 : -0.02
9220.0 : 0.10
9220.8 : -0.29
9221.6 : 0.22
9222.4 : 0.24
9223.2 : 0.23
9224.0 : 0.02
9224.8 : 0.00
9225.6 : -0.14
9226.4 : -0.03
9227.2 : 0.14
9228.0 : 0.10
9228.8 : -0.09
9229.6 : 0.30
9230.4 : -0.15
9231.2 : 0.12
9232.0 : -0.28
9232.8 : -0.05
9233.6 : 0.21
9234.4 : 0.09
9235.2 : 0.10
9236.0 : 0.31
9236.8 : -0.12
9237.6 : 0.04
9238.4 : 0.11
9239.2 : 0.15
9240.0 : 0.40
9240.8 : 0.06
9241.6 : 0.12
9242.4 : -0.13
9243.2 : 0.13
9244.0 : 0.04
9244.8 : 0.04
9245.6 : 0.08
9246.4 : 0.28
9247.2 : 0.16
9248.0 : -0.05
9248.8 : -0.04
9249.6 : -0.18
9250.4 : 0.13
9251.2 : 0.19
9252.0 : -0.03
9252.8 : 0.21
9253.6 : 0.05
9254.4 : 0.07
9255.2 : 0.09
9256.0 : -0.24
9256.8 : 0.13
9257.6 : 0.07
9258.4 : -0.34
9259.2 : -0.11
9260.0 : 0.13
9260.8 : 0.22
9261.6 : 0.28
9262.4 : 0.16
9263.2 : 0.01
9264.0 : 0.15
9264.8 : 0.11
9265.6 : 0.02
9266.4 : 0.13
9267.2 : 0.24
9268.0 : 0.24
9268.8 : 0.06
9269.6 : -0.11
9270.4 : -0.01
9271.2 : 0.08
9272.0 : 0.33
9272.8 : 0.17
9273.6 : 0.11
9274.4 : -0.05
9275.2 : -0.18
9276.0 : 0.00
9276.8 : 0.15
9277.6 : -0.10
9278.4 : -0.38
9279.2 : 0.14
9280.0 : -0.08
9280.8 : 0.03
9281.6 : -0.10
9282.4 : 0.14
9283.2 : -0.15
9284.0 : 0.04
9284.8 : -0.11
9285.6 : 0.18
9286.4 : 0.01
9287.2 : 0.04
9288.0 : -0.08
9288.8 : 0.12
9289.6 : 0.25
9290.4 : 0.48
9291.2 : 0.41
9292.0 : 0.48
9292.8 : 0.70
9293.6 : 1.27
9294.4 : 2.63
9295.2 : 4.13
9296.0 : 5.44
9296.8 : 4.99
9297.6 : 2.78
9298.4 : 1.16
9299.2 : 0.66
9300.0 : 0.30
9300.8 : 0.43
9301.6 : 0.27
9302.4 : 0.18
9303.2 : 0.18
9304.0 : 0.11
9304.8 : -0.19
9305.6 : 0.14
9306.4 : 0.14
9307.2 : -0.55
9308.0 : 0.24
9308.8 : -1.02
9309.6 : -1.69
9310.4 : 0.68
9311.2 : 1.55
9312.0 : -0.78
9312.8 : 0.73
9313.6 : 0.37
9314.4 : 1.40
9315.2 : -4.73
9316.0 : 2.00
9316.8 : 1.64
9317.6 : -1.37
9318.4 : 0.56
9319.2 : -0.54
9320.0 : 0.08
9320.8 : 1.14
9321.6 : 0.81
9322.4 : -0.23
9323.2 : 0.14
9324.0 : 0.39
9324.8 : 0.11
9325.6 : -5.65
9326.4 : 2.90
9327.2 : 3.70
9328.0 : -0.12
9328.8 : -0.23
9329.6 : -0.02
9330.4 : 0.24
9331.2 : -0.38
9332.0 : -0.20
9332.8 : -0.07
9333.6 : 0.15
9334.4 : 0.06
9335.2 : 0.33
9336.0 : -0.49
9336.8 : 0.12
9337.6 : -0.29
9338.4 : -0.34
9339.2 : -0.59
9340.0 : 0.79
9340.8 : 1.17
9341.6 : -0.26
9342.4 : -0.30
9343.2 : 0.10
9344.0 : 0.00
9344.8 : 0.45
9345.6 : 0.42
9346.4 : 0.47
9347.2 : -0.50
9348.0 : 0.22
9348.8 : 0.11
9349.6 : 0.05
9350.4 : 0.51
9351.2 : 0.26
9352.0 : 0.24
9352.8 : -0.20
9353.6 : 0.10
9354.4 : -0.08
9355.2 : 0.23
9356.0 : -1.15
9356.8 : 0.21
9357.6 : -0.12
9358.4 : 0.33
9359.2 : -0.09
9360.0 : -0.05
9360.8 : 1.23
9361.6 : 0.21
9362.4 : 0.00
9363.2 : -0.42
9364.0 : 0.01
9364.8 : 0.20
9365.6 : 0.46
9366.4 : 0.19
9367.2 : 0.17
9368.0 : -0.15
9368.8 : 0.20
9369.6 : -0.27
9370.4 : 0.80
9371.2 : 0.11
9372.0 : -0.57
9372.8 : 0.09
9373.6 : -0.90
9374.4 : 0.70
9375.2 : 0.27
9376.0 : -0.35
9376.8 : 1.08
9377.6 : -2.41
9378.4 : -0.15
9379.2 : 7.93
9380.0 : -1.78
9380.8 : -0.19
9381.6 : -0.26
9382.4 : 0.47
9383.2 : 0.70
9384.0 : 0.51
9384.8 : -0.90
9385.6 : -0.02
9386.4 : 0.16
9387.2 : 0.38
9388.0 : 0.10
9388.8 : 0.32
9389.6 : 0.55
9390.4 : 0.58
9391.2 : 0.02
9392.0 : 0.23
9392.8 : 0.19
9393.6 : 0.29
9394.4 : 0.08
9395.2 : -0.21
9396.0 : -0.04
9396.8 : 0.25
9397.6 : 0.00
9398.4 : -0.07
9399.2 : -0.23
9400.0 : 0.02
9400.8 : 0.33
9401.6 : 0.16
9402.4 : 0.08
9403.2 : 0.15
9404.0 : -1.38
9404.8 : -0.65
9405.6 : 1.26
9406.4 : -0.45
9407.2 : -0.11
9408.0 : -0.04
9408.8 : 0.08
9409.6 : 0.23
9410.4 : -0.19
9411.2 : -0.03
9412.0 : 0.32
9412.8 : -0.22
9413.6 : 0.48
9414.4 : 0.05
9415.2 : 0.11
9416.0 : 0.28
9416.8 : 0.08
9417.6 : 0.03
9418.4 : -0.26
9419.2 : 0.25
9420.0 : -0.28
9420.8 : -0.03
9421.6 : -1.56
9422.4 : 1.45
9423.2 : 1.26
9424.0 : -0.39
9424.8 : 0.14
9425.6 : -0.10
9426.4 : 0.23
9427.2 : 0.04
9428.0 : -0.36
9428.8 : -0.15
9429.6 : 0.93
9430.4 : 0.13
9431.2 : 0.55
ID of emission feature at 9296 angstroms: [O III]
